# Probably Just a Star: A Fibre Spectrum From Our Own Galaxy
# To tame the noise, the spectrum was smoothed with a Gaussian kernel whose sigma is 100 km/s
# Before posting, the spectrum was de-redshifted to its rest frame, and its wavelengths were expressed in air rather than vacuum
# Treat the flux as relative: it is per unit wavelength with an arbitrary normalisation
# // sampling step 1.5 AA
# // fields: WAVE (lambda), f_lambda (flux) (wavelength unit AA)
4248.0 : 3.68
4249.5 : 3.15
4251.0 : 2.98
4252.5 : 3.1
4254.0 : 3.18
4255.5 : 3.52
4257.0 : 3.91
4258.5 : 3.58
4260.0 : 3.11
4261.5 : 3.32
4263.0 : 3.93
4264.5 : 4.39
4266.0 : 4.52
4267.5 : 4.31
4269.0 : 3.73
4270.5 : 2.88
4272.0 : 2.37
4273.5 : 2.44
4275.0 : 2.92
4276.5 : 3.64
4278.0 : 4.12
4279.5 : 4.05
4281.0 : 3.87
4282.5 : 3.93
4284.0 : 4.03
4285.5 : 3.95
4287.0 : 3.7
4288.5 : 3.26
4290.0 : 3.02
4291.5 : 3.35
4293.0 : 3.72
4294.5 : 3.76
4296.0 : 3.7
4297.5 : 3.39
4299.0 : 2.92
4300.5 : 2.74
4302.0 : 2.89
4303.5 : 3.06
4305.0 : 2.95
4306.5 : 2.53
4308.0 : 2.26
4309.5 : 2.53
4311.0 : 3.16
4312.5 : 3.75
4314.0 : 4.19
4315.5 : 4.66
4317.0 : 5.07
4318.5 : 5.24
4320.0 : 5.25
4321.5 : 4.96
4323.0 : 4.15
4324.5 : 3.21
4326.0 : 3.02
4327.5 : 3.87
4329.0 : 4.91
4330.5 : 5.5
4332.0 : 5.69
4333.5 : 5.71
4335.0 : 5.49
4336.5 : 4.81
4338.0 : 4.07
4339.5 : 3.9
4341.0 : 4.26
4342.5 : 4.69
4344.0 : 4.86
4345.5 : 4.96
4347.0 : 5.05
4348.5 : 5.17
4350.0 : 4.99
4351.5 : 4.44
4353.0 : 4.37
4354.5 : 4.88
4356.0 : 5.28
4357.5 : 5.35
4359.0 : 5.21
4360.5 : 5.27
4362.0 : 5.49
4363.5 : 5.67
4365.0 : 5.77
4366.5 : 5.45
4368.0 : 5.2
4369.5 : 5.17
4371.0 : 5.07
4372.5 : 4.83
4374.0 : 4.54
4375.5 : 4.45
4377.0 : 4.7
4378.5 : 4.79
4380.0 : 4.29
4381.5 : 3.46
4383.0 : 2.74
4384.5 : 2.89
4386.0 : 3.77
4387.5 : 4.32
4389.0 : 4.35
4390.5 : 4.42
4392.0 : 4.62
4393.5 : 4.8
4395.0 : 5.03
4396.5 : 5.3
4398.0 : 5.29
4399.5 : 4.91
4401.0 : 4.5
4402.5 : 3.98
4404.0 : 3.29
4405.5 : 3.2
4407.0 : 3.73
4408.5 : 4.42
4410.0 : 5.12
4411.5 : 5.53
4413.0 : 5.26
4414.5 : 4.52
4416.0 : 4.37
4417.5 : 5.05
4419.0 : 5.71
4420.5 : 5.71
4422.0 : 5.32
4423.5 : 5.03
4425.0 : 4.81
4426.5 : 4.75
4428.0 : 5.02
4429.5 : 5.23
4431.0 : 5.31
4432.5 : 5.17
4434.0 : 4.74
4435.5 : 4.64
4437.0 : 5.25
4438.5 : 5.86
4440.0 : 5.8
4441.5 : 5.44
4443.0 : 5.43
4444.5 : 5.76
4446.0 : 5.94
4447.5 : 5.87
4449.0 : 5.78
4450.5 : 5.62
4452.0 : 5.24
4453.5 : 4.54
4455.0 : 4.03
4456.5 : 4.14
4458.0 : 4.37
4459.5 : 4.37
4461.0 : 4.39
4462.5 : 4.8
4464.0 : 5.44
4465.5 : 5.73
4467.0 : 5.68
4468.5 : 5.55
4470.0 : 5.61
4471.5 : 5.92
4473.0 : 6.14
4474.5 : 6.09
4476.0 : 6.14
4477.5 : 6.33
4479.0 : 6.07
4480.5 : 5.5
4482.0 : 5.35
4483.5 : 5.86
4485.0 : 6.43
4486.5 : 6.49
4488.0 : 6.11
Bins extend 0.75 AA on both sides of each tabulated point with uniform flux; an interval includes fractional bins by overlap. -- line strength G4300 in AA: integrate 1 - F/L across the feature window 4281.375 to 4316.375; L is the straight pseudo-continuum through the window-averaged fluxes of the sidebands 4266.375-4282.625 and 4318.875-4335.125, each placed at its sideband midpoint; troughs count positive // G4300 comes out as 5.6 AA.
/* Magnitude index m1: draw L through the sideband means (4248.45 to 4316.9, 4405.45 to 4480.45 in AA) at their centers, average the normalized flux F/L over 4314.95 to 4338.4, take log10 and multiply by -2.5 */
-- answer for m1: -0.20 mag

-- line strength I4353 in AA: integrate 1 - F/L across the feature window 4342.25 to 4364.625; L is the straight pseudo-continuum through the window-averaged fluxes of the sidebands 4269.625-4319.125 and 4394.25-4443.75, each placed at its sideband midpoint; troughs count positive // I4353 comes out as -4.90 AA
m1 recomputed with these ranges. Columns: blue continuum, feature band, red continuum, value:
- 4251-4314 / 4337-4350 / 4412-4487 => -0.13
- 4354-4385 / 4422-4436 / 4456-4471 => -0.01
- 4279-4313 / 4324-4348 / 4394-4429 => -0.21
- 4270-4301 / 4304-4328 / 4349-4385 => 0.04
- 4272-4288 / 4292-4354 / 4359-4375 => 0.07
